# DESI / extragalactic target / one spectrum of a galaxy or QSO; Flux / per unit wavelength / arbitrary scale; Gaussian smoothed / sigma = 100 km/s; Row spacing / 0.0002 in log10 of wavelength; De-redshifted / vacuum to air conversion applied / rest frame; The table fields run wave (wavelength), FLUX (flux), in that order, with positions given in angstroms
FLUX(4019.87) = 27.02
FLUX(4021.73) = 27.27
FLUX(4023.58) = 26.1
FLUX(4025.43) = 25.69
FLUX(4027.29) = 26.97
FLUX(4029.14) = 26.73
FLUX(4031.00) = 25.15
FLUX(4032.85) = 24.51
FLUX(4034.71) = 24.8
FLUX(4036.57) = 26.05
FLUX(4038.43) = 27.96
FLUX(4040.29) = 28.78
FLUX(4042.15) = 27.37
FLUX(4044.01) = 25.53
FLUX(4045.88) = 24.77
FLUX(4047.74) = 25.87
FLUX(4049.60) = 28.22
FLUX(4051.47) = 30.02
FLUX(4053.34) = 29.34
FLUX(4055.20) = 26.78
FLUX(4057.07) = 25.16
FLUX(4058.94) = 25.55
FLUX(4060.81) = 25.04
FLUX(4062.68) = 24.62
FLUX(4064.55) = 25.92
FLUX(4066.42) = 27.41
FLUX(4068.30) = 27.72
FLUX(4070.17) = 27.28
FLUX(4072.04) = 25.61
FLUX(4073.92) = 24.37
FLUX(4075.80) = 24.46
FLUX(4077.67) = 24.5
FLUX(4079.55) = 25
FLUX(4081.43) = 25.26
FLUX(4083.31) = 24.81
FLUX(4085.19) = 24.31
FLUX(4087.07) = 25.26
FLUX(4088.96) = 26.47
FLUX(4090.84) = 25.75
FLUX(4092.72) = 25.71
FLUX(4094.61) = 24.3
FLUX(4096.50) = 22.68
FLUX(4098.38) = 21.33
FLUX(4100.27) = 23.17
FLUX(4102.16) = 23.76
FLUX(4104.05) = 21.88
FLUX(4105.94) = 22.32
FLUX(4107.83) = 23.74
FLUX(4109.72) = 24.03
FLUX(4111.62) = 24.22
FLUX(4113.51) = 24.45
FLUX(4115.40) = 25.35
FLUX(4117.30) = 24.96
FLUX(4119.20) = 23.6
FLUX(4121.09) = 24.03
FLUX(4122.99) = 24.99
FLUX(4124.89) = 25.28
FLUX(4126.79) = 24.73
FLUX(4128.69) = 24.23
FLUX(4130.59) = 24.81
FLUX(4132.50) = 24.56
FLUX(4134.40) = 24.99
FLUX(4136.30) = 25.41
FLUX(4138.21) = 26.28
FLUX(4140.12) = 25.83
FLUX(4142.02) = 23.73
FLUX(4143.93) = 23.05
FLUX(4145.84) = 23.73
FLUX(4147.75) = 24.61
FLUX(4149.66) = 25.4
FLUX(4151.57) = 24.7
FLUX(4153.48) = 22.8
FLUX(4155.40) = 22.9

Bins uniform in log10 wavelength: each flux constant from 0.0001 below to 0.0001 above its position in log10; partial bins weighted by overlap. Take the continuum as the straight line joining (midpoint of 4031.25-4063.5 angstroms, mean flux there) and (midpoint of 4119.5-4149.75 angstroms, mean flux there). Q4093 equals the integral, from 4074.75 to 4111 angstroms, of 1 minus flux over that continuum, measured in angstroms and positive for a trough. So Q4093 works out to 1.99 angstroms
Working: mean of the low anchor 26.5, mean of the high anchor 24.7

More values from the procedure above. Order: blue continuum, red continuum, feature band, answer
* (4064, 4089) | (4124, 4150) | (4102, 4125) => 1.0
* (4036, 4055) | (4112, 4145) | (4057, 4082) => 1.0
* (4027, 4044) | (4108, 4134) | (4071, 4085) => 0.4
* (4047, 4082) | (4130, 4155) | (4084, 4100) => 0.8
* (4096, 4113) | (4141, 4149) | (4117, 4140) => -1.3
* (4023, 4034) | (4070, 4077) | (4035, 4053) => -1.1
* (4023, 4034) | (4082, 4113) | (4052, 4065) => -0.6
